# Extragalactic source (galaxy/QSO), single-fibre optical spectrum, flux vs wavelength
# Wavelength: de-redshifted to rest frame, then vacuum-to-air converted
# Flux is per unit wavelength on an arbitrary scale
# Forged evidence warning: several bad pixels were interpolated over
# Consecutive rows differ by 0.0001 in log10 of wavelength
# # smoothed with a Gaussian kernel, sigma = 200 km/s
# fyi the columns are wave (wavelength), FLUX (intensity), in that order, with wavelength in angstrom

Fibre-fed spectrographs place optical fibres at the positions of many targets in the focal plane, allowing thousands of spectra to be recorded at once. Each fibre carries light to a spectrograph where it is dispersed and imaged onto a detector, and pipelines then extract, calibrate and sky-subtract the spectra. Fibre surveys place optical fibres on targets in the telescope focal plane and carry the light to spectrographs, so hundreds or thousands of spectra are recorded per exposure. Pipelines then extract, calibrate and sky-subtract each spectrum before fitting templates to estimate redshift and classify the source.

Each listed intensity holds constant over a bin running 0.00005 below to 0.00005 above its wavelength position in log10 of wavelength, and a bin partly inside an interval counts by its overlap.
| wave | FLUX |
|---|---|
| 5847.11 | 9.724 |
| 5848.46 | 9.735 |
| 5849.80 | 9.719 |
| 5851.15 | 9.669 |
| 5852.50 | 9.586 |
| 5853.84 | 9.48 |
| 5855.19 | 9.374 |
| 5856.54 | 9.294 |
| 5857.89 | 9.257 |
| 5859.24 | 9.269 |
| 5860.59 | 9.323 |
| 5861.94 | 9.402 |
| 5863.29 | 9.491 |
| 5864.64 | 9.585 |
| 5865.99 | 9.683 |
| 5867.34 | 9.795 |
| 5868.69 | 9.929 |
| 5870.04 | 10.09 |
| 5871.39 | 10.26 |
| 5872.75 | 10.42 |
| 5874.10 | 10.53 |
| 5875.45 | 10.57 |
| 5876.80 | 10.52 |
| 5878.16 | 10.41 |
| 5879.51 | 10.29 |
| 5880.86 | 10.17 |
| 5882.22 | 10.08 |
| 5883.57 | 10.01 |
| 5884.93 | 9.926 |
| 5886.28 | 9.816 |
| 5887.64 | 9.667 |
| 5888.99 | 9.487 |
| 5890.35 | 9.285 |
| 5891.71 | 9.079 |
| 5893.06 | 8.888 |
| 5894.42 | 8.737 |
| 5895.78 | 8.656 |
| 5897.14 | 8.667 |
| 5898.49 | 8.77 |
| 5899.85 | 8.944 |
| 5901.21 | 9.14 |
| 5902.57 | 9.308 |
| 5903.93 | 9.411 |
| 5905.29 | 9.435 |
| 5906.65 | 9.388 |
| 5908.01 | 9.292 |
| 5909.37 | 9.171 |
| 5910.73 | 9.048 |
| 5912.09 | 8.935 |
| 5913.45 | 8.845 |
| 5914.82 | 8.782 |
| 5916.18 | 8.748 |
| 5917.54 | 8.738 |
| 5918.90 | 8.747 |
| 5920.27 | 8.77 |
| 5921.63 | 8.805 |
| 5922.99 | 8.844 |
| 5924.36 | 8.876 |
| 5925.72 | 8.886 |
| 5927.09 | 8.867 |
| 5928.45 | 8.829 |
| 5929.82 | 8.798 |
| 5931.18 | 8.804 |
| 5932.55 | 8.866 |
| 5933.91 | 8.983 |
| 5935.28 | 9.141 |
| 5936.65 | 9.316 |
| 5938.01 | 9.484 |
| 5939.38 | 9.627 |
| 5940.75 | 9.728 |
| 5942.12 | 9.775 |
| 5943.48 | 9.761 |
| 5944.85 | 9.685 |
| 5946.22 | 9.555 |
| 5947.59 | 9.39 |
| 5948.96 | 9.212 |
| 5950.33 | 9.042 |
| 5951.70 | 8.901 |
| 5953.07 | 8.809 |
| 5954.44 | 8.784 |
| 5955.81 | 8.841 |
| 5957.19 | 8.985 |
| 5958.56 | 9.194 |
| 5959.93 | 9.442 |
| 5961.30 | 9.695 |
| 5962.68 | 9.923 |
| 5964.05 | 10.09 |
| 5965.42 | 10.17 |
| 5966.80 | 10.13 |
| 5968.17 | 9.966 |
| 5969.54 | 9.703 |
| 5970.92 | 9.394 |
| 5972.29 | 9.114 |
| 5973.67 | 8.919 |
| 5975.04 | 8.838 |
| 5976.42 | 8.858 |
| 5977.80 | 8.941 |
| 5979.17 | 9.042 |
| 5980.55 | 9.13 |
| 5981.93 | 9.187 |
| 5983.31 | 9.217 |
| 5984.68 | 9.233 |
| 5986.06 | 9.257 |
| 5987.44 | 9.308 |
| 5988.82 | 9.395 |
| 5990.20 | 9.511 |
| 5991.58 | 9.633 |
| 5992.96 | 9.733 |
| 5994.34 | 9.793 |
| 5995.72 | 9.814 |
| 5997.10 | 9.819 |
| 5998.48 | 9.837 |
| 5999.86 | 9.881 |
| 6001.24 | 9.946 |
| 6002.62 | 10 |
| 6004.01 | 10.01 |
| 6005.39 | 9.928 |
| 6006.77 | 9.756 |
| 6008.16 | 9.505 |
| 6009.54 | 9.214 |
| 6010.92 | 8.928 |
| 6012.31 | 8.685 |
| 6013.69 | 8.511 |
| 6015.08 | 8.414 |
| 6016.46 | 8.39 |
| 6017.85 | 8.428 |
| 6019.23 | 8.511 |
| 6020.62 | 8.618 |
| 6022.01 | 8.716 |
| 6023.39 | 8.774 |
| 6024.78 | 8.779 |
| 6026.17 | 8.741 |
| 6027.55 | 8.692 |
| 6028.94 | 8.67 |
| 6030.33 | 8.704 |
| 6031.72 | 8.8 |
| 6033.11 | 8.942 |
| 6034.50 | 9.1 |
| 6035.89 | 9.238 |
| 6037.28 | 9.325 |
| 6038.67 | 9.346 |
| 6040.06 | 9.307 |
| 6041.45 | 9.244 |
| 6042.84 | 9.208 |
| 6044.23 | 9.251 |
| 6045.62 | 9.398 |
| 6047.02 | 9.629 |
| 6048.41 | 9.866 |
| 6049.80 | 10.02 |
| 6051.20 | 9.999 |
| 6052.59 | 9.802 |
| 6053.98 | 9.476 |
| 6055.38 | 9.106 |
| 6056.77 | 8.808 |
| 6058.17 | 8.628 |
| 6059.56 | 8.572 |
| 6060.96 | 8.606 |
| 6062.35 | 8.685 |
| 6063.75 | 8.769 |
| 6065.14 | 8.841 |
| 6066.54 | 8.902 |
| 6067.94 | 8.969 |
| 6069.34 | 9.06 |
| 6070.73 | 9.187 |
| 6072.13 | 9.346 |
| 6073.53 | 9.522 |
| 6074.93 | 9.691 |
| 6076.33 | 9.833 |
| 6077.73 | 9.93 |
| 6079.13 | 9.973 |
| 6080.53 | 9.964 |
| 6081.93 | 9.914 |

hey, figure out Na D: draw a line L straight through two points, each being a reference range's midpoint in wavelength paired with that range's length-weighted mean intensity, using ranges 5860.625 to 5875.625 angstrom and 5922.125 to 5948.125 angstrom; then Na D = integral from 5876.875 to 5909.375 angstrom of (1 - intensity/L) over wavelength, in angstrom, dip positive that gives 0.76 angstrom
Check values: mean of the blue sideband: 9.93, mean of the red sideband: 9.22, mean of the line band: 9.44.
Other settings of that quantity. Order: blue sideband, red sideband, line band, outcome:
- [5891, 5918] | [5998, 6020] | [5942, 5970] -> -1.1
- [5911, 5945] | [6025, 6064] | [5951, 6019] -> -1.9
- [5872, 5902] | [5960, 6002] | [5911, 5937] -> 2.0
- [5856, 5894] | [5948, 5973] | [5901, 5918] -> 1.0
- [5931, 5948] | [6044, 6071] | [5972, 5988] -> 0.4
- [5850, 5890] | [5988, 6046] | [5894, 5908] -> 0.9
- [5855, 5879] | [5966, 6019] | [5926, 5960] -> 1.3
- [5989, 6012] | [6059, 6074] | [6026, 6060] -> 0.0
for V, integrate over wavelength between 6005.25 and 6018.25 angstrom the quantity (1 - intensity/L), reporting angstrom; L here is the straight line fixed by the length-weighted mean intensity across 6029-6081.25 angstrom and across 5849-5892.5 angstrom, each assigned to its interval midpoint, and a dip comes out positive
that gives 0.6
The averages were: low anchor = 9.8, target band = 8.95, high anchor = 9.26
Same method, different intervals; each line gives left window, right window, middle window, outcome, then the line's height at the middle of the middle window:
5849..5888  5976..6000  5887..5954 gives 3.9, 9.66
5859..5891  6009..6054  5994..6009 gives -1.0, 9.22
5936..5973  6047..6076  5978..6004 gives -0.4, 9.38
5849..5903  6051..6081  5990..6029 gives 0.6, 9.35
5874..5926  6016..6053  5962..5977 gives -0.6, 9.2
